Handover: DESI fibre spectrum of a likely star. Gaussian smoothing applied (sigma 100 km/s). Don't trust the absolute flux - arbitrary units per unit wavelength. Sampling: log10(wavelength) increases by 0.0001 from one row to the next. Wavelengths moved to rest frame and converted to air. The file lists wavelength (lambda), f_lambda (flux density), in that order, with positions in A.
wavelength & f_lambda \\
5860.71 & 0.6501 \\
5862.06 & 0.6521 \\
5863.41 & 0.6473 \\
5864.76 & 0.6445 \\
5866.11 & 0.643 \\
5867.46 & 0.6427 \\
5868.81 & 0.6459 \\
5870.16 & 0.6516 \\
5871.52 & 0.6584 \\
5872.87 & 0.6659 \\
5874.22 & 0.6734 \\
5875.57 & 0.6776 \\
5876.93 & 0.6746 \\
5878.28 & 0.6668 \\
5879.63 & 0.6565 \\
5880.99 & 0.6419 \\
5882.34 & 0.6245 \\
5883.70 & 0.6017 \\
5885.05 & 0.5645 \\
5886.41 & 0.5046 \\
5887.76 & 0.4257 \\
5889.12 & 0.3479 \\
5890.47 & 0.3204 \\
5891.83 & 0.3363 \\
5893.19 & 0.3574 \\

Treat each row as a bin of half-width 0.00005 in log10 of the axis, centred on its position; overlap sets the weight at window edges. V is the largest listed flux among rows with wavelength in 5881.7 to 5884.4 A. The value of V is 0.6245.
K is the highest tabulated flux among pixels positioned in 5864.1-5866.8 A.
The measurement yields 0.6445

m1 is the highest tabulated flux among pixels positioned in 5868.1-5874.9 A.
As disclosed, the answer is 0.6734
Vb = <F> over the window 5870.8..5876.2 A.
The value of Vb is 0.669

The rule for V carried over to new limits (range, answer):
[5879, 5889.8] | 0.6565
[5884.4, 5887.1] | 0.5645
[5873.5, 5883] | 0.6776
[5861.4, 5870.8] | 0.6521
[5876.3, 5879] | 0.6746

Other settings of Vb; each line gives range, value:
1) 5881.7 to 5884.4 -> 0.612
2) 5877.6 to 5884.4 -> 0.638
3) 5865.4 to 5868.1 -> 0.643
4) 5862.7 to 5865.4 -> 0.646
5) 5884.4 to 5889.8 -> 0.46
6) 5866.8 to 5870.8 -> 0.647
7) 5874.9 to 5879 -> 0.673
